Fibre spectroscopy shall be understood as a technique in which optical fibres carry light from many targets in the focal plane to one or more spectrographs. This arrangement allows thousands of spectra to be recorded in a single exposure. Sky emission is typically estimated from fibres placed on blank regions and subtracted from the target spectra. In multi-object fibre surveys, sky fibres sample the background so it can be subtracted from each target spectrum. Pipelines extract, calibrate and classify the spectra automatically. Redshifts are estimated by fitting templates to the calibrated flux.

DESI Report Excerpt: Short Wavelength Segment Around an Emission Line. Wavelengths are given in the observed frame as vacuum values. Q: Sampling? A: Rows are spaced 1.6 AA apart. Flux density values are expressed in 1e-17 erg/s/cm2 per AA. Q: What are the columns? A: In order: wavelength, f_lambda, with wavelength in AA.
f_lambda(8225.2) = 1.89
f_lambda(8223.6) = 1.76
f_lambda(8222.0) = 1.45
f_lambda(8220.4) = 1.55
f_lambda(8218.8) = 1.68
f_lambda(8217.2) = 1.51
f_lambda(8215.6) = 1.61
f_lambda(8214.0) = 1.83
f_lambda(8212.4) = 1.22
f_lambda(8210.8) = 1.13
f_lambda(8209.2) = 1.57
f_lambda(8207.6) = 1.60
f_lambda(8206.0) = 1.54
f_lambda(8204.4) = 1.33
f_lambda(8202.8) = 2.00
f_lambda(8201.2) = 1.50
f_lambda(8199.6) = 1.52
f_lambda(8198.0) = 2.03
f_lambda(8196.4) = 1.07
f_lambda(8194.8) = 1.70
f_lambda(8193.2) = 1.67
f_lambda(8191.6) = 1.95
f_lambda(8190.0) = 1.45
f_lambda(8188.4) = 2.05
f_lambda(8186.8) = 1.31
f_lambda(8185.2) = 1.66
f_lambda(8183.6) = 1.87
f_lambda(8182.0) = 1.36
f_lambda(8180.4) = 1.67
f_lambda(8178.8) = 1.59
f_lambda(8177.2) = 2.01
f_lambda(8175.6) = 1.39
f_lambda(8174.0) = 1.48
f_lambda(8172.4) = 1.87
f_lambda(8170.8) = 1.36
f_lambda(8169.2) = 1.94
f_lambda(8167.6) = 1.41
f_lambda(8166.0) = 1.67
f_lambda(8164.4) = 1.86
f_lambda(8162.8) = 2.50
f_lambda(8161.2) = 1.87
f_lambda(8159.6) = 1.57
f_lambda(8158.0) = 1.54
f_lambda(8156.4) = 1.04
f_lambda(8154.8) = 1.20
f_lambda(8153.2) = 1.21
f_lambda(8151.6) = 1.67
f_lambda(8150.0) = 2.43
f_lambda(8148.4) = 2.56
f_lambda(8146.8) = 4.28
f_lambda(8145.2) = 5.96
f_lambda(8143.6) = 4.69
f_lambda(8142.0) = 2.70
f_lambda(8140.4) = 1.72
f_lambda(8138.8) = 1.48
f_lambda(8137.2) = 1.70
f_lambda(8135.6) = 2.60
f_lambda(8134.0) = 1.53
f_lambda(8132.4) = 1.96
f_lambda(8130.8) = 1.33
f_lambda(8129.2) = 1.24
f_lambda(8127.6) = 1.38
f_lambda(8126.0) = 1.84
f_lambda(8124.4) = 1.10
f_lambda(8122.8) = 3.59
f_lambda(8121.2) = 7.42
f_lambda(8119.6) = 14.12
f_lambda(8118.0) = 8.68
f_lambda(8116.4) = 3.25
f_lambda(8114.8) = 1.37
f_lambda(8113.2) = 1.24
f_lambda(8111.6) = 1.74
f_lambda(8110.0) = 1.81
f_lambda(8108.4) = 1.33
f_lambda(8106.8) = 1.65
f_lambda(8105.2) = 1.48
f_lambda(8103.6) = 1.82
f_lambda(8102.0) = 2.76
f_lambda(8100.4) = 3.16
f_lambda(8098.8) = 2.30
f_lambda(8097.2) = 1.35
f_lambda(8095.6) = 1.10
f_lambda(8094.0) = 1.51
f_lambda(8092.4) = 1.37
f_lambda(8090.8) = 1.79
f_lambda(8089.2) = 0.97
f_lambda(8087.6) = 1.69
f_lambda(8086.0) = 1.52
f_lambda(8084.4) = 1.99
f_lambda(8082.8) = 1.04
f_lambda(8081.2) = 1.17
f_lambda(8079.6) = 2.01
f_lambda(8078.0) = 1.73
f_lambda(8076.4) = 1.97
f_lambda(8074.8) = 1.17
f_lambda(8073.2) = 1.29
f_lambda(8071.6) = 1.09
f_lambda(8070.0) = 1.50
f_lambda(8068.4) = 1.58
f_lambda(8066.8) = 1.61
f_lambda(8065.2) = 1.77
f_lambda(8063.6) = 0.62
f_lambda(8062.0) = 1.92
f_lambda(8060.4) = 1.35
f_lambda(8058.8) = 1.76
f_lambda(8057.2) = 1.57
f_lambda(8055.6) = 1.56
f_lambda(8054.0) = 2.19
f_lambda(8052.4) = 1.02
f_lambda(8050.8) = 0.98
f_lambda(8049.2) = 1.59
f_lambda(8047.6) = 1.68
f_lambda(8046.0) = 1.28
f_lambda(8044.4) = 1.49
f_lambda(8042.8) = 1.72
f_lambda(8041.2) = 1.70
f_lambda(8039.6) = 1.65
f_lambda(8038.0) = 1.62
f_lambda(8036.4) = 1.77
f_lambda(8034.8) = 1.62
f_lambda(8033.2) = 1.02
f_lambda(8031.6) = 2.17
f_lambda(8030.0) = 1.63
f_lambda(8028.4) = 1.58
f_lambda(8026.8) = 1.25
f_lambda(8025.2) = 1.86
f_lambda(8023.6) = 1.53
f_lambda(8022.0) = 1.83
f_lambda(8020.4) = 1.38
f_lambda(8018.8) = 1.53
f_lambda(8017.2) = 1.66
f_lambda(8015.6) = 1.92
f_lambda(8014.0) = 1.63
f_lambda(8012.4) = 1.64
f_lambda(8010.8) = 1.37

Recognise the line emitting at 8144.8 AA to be [N II]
